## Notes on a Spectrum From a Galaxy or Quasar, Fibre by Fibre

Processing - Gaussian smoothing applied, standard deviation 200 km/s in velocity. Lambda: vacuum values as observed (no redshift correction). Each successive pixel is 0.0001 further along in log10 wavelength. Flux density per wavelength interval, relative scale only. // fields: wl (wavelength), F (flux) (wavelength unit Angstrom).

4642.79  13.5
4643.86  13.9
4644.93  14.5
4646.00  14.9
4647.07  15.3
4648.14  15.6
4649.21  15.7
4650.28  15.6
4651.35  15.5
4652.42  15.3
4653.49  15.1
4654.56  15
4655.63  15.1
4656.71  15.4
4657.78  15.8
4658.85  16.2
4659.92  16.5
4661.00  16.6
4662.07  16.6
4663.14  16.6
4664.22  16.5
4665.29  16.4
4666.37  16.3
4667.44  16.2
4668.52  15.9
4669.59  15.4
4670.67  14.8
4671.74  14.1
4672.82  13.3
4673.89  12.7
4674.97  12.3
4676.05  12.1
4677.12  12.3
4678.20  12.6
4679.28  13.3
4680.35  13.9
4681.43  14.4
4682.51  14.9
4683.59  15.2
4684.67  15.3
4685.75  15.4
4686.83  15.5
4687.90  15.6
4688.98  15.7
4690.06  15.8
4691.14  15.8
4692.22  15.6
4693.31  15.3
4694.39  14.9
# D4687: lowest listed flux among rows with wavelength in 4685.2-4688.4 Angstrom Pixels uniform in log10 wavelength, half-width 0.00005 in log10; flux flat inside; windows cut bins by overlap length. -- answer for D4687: 15.4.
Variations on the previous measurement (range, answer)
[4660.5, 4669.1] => 15.9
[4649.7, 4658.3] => 15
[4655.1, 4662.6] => 15.1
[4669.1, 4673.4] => 13.3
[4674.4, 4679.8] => 12.1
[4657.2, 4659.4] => 15.8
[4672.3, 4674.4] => 12.7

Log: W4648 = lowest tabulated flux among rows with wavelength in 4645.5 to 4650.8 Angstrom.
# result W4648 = 14.9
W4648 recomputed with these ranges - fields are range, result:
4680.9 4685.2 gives 14.4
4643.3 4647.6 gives 13.9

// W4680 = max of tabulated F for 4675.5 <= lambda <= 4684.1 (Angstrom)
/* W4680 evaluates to 15.2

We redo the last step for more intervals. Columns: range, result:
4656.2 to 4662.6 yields 16.6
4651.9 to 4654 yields 15.3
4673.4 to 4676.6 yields 12.7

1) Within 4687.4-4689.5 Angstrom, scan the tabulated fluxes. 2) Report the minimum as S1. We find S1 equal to 15.6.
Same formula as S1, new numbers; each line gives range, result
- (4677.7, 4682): 12.6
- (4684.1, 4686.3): 15.3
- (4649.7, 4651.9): 15.5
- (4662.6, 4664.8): 16.5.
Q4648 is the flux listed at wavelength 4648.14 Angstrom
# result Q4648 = 15.6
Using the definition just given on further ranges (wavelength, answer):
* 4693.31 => 15.3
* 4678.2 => 12.6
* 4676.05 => 12.1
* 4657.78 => 15.8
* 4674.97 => 12.3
